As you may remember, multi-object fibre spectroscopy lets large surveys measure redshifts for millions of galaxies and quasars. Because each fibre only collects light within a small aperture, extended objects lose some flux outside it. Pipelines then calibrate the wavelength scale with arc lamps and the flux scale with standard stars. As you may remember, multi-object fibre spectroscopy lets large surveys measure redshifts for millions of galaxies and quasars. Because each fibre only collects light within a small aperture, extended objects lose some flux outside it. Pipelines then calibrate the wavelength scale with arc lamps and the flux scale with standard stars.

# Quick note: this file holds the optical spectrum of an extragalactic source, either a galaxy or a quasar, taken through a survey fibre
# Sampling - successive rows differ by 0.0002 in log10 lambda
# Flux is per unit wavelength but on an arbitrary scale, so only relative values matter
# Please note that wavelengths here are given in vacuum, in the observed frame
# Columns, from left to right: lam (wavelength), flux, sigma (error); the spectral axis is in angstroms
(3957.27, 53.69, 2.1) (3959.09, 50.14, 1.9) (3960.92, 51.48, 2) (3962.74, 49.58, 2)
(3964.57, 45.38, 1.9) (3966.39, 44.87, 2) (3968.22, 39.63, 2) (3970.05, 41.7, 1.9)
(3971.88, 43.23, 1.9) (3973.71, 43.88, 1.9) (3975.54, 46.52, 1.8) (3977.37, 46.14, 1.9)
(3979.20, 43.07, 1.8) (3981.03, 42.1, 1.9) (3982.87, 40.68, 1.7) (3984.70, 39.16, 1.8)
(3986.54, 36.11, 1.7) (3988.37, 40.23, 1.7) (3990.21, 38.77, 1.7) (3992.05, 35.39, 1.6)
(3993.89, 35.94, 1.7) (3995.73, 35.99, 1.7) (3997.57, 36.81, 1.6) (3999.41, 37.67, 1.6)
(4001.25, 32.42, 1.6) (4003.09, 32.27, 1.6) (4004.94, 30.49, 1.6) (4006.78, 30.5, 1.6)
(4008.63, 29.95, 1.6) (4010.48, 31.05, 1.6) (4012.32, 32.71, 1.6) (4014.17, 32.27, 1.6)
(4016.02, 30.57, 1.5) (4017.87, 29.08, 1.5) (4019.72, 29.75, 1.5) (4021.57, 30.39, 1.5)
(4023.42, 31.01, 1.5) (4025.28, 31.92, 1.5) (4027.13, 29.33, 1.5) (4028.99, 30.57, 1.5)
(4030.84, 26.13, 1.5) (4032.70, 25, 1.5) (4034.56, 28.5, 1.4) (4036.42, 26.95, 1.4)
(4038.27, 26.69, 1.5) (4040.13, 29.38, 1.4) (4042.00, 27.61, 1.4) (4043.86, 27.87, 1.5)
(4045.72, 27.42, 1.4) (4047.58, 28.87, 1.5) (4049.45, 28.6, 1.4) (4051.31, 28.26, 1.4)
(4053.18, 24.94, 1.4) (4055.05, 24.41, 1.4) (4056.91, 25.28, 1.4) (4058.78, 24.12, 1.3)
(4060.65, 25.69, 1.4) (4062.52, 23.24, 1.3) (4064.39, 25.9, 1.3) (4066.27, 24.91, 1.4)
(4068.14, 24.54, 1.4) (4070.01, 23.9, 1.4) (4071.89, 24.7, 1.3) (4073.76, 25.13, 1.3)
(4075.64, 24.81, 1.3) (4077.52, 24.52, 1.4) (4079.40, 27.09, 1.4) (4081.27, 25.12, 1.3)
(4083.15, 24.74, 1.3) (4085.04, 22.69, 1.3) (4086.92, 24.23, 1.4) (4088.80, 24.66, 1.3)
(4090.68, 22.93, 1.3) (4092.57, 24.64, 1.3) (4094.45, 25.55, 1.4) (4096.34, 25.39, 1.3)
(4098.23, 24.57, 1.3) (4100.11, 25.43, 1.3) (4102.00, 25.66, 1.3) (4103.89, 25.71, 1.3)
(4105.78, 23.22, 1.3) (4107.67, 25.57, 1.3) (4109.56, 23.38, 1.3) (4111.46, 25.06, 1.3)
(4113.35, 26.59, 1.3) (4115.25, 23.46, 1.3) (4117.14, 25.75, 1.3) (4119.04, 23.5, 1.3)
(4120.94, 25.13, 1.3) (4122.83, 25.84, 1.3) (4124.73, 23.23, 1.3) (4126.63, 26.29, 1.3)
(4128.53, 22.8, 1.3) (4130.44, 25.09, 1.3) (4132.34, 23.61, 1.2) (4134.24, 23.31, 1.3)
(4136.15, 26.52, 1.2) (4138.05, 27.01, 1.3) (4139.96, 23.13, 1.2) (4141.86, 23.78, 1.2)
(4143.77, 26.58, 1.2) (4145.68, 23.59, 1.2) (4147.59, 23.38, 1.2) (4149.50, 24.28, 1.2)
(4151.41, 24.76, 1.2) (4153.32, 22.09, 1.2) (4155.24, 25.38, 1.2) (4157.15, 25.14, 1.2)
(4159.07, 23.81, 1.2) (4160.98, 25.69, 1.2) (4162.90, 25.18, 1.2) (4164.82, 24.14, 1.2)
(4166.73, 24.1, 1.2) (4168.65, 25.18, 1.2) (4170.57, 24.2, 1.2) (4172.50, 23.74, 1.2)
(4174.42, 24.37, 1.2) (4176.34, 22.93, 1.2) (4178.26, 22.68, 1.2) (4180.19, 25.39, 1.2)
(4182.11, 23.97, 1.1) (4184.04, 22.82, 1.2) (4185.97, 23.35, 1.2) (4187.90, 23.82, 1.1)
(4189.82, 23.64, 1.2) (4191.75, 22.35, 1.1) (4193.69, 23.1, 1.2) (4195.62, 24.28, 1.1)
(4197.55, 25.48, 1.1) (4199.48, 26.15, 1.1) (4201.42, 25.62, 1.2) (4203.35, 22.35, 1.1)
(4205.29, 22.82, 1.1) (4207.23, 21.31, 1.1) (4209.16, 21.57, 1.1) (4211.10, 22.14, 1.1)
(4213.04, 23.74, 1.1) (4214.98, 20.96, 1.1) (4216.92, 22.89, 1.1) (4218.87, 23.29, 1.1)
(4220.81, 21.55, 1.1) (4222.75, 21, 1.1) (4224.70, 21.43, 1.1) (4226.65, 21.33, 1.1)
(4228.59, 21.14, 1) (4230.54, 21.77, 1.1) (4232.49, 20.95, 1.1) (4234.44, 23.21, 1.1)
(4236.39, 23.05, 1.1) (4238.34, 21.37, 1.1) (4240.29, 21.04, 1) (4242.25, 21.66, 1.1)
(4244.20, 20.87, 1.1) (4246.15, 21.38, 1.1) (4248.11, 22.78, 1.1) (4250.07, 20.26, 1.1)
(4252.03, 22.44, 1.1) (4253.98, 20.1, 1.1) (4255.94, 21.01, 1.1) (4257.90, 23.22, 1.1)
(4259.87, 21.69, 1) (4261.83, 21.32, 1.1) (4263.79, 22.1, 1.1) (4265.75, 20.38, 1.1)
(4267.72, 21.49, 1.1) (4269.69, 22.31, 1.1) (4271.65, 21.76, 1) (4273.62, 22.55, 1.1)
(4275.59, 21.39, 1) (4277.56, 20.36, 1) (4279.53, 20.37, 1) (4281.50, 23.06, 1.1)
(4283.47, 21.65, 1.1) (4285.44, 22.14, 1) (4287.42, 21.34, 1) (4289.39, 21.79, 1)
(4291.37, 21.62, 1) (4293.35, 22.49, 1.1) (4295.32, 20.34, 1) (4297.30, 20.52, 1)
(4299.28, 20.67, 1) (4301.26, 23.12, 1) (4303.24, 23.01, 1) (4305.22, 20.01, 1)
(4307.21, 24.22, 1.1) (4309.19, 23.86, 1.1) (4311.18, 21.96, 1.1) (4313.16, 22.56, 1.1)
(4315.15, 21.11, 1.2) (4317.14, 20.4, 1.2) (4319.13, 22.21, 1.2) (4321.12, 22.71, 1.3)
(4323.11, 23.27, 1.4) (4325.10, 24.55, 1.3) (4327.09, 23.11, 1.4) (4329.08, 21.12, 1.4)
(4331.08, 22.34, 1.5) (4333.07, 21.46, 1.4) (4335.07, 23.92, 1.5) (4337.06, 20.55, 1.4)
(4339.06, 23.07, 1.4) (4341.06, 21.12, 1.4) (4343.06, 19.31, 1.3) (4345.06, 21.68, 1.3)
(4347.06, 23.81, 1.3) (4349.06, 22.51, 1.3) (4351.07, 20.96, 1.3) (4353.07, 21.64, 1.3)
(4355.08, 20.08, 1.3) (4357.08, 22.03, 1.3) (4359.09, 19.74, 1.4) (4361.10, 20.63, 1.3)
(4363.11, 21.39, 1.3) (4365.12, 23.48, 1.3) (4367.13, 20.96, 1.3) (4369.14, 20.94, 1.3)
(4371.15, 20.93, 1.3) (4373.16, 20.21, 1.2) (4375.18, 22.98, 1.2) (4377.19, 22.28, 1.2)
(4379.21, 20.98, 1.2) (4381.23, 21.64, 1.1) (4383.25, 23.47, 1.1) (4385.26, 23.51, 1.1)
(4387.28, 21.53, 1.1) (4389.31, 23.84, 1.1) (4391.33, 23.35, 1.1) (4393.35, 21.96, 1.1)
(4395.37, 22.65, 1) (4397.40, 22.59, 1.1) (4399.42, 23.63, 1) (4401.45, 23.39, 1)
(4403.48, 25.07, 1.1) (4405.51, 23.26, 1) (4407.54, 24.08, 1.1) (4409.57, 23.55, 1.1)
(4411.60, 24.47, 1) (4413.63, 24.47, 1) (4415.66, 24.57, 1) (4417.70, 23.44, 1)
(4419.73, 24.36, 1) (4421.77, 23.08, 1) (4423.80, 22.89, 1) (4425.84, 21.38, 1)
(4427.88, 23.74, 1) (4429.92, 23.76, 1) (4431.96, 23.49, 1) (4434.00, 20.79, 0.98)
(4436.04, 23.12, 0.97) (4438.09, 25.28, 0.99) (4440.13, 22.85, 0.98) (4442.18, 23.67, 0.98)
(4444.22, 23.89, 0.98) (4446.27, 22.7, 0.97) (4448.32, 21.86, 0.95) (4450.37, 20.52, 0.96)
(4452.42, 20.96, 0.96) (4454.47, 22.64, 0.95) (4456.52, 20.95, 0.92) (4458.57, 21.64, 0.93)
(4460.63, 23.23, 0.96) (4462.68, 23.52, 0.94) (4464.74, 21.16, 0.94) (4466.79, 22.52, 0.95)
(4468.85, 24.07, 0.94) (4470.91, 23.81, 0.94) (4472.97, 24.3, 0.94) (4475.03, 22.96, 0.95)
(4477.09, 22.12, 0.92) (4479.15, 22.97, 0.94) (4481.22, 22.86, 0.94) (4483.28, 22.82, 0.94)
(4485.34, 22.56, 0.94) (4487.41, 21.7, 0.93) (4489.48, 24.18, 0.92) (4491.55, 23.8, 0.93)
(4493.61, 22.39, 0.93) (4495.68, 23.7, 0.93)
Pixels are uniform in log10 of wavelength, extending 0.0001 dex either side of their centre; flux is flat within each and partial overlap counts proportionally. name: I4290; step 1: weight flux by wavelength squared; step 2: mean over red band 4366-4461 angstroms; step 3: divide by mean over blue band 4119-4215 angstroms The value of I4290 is 1.1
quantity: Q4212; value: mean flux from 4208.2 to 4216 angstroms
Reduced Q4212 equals 22.1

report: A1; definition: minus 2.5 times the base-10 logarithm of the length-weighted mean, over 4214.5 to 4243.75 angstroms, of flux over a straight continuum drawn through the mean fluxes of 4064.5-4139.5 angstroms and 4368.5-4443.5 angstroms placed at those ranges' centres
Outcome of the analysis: 0.11 mag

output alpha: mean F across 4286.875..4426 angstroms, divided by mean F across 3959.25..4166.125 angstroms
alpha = 0.76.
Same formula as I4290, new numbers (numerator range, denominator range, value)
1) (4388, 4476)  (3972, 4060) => 0.87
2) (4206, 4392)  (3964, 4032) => 0.70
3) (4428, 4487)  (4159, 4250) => 1.11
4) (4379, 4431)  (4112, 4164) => 1.07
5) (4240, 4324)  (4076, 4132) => 0.96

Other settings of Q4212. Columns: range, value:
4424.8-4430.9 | 22.9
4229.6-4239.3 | 22.1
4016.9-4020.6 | 29.4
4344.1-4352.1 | 22.2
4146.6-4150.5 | 23.8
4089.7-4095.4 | 24.4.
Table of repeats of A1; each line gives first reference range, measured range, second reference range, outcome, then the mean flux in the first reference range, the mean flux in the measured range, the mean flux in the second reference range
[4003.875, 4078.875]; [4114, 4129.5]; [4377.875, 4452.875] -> 0.09 mag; 27.7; 24.5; 23.1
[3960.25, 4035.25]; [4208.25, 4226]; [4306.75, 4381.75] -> 0.23 mag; 36.2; 22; 21.9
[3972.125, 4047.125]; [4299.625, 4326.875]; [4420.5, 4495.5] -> 0.17 mag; 33.5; 22.5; 22.8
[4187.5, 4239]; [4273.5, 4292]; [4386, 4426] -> 0.07 mag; 22.7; 21.6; 23.4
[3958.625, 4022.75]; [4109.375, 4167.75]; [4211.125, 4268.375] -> 0.15 mag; 38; 24.6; 21.7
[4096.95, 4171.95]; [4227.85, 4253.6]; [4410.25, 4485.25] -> 0.11 mag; 24.6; 21.7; 23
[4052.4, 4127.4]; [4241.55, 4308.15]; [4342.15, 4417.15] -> 0.08 mag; 24.8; 21.6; 22.4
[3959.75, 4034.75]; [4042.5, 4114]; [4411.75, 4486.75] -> 0.32 mag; 36.4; 25.3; 22.9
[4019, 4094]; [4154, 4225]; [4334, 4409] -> 0.05 mag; 26.4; 23.6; 22.1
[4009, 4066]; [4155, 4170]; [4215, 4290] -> -0.02 mag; 28.1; 24.8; 21.7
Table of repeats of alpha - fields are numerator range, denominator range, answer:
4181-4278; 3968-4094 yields 0.73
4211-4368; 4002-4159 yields 0.83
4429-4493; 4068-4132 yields 0.92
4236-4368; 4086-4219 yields 0.90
